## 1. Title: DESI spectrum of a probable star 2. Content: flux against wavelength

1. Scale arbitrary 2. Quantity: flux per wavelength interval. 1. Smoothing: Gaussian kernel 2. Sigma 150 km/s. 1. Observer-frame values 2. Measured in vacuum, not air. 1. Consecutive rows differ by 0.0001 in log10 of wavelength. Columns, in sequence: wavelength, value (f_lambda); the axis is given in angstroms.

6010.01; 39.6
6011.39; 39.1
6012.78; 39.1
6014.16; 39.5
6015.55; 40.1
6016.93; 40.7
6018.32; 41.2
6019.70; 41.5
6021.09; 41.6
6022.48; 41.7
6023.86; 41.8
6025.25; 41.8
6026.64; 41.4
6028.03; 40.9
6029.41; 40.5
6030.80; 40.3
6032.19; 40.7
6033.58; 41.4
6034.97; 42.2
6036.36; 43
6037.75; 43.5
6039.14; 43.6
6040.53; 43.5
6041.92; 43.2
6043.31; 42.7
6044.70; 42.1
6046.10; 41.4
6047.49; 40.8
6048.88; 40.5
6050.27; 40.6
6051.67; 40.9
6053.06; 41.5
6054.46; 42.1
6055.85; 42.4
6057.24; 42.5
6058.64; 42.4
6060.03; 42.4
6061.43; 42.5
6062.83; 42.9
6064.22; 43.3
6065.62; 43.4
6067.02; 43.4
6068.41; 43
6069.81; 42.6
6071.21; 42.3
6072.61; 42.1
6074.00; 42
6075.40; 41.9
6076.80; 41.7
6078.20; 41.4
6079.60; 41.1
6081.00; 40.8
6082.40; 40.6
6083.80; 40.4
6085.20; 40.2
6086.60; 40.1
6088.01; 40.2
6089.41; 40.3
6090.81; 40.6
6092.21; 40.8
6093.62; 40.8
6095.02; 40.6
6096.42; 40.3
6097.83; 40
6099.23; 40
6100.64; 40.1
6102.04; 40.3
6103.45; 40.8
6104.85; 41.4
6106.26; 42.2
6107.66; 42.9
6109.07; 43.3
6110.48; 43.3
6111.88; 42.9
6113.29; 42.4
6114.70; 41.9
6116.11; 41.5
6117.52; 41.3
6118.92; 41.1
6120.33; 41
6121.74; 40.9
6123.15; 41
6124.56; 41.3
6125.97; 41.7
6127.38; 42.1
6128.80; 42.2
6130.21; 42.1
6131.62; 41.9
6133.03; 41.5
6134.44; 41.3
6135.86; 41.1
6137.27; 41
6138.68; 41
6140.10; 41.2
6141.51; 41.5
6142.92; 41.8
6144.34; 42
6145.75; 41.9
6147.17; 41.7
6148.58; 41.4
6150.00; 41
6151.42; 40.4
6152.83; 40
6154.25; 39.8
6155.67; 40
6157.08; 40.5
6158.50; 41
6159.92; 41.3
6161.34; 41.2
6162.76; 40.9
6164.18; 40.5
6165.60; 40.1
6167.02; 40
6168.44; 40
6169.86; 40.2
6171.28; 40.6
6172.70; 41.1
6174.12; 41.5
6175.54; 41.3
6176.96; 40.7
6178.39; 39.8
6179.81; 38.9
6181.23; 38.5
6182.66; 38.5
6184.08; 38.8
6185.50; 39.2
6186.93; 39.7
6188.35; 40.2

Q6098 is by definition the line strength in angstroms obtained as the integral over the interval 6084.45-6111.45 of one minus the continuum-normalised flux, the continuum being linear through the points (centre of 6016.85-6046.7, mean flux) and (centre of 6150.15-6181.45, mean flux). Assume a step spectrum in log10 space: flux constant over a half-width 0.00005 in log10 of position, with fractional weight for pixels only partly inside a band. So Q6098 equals 0.1 angstroms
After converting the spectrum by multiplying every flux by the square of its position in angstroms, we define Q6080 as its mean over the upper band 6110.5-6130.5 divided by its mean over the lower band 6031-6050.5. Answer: 1.02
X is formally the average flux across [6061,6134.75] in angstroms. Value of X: 41.5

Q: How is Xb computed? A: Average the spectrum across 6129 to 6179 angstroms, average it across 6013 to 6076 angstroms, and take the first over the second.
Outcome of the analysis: 0.98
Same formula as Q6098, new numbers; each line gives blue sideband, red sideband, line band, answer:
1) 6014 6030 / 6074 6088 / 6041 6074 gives -1.0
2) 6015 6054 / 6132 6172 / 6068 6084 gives -0.1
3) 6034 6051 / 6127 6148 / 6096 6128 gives 0.2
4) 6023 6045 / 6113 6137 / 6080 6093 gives 0.4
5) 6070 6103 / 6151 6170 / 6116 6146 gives -0.6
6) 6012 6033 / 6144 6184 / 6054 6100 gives -0.9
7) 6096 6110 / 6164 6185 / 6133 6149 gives -0.4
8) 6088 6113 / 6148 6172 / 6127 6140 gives -0.2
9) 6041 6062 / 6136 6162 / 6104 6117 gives -0.3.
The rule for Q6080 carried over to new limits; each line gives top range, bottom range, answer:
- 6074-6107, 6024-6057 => 0.99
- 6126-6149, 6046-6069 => 1.01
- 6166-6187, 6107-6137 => 0.97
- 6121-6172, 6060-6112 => 1.01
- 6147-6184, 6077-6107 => 1.02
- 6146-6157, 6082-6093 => 1.03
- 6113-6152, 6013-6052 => 1.03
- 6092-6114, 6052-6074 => 0.99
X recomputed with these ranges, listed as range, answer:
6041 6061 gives 41.8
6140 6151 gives 41.6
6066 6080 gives 42.2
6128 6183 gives 40.8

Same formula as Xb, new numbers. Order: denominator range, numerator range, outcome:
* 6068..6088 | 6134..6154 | 1.00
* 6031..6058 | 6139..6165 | 0.98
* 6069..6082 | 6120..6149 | 0.99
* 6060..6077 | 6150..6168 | 0.95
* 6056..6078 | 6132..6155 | 0.97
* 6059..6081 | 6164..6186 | 0.94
